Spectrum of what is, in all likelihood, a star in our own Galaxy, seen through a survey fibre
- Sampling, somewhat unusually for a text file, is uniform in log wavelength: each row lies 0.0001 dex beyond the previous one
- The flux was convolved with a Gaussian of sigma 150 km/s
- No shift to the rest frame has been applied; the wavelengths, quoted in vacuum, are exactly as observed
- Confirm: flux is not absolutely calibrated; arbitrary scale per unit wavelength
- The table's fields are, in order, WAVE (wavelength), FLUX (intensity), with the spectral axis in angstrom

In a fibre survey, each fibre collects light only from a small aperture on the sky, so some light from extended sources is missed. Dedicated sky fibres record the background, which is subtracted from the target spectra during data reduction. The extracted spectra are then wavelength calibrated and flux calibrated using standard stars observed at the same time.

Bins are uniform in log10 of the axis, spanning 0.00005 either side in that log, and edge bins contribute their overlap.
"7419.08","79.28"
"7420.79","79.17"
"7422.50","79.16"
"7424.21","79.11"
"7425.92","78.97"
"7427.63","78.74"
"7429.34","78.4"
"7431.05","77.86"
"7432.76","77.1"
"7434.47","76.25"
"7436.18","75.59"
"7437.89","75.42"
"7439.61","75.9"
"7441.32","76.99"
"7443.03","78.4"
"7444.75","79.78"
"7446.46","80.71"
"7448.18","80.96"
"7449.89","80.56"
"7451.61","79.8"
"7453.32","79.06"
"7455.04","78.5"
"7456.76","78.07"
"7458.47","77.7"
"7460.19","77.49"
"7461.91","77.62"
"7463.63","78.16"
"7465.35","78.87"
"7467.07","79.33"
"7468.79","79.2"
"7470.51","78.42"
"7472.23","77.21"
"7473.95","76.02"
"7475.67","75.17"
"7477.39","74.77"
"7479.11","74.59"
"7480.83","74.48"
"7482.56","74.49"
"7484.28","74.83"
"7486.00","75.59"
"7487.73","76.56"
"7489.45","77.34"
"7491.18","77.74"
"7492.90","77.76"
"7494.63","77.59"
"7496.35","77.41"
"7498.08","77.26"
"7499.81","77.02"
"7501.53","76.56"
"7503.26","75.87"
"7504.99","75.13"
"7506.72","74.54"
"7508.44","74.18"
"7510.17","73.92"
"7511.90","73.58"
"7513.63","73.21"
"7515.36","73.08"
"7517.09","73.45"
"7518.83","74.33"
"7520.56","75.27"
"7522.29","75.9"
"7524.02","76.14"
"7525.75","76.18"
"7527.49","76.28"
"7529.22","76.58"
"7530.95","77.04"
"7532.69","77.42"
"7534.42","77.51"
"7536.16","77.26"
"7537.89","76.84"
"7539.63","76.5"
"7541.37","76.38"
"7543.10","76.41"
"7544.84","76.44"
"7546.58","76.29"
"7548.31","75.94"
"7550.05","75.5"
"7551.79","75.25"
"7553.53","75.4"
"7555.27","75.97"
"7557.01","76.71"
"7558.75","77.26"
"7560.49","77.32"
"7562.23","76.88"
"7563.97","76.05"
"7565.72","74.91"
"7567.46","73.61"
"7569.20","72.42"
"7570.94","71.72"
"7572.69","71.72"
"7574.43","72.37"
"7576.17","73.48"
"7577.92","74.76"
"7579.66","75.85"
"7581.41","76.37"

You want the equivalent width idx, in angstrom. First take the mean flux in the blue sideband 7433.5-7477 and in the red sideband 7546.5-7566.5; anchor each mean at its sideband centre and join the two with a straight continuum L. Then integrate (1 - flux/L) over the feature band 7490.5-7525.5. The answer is 0.7 angstrom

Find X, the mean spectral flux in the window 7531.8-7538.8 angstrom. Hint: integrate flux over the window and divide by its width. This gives 77.2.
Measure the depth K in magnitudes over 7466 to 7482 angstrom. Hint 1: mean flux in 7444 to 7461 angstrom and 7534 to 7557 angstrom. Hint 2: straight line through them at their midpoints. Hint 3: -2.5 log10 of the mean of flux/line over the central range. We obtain 0.03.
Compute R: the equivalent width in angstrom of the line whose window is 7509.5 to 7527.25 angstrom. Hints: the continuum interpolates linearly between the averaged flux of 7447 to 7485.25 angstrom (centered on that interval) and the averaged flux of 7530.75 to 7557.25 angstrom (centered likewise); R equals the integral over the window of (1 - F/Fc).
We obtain 0.5 angstrom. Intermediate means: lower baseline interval 77.5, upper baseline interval 76.4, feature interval 74.5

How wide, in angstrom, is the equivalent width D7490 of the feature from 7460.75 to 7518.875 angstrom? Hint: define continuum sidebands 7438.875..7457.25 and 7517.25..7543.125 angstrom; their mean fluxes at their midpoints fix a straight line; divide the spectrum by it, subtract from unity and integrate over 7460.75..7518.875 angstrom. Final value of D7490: 1.2 angstrom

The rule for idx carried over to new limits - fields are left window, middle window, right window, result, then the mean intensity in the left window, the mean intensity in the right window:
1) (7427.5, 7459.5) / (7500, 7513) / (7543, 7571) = 0.3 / 78.2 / 75.6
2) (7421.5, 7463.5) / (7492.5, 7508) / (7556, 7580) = 0.0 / 78.3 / 74.6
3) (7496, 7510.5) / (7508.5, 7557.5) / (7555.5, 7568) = 0.2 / 75.8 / 76.1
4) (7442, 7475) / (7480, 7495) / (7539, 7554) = 0.3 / 78.7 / 76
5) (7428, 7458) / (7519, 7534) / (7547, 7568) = 0.1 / 78.2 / 75.9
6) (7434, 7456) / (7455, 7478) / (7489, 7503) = 0.1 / 78.3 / 77.3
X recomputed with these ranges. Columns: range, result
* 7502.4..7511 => 74.8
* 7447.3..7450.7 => 80.8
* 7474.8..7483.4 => 74.7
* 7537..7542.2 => 76.5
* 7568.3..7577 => 72.4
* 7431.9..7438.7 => 76.2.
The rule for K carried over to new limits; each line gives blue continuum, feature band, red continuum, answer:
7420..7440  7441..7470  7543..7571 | -0.023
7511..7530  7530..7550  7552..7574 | -0.025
